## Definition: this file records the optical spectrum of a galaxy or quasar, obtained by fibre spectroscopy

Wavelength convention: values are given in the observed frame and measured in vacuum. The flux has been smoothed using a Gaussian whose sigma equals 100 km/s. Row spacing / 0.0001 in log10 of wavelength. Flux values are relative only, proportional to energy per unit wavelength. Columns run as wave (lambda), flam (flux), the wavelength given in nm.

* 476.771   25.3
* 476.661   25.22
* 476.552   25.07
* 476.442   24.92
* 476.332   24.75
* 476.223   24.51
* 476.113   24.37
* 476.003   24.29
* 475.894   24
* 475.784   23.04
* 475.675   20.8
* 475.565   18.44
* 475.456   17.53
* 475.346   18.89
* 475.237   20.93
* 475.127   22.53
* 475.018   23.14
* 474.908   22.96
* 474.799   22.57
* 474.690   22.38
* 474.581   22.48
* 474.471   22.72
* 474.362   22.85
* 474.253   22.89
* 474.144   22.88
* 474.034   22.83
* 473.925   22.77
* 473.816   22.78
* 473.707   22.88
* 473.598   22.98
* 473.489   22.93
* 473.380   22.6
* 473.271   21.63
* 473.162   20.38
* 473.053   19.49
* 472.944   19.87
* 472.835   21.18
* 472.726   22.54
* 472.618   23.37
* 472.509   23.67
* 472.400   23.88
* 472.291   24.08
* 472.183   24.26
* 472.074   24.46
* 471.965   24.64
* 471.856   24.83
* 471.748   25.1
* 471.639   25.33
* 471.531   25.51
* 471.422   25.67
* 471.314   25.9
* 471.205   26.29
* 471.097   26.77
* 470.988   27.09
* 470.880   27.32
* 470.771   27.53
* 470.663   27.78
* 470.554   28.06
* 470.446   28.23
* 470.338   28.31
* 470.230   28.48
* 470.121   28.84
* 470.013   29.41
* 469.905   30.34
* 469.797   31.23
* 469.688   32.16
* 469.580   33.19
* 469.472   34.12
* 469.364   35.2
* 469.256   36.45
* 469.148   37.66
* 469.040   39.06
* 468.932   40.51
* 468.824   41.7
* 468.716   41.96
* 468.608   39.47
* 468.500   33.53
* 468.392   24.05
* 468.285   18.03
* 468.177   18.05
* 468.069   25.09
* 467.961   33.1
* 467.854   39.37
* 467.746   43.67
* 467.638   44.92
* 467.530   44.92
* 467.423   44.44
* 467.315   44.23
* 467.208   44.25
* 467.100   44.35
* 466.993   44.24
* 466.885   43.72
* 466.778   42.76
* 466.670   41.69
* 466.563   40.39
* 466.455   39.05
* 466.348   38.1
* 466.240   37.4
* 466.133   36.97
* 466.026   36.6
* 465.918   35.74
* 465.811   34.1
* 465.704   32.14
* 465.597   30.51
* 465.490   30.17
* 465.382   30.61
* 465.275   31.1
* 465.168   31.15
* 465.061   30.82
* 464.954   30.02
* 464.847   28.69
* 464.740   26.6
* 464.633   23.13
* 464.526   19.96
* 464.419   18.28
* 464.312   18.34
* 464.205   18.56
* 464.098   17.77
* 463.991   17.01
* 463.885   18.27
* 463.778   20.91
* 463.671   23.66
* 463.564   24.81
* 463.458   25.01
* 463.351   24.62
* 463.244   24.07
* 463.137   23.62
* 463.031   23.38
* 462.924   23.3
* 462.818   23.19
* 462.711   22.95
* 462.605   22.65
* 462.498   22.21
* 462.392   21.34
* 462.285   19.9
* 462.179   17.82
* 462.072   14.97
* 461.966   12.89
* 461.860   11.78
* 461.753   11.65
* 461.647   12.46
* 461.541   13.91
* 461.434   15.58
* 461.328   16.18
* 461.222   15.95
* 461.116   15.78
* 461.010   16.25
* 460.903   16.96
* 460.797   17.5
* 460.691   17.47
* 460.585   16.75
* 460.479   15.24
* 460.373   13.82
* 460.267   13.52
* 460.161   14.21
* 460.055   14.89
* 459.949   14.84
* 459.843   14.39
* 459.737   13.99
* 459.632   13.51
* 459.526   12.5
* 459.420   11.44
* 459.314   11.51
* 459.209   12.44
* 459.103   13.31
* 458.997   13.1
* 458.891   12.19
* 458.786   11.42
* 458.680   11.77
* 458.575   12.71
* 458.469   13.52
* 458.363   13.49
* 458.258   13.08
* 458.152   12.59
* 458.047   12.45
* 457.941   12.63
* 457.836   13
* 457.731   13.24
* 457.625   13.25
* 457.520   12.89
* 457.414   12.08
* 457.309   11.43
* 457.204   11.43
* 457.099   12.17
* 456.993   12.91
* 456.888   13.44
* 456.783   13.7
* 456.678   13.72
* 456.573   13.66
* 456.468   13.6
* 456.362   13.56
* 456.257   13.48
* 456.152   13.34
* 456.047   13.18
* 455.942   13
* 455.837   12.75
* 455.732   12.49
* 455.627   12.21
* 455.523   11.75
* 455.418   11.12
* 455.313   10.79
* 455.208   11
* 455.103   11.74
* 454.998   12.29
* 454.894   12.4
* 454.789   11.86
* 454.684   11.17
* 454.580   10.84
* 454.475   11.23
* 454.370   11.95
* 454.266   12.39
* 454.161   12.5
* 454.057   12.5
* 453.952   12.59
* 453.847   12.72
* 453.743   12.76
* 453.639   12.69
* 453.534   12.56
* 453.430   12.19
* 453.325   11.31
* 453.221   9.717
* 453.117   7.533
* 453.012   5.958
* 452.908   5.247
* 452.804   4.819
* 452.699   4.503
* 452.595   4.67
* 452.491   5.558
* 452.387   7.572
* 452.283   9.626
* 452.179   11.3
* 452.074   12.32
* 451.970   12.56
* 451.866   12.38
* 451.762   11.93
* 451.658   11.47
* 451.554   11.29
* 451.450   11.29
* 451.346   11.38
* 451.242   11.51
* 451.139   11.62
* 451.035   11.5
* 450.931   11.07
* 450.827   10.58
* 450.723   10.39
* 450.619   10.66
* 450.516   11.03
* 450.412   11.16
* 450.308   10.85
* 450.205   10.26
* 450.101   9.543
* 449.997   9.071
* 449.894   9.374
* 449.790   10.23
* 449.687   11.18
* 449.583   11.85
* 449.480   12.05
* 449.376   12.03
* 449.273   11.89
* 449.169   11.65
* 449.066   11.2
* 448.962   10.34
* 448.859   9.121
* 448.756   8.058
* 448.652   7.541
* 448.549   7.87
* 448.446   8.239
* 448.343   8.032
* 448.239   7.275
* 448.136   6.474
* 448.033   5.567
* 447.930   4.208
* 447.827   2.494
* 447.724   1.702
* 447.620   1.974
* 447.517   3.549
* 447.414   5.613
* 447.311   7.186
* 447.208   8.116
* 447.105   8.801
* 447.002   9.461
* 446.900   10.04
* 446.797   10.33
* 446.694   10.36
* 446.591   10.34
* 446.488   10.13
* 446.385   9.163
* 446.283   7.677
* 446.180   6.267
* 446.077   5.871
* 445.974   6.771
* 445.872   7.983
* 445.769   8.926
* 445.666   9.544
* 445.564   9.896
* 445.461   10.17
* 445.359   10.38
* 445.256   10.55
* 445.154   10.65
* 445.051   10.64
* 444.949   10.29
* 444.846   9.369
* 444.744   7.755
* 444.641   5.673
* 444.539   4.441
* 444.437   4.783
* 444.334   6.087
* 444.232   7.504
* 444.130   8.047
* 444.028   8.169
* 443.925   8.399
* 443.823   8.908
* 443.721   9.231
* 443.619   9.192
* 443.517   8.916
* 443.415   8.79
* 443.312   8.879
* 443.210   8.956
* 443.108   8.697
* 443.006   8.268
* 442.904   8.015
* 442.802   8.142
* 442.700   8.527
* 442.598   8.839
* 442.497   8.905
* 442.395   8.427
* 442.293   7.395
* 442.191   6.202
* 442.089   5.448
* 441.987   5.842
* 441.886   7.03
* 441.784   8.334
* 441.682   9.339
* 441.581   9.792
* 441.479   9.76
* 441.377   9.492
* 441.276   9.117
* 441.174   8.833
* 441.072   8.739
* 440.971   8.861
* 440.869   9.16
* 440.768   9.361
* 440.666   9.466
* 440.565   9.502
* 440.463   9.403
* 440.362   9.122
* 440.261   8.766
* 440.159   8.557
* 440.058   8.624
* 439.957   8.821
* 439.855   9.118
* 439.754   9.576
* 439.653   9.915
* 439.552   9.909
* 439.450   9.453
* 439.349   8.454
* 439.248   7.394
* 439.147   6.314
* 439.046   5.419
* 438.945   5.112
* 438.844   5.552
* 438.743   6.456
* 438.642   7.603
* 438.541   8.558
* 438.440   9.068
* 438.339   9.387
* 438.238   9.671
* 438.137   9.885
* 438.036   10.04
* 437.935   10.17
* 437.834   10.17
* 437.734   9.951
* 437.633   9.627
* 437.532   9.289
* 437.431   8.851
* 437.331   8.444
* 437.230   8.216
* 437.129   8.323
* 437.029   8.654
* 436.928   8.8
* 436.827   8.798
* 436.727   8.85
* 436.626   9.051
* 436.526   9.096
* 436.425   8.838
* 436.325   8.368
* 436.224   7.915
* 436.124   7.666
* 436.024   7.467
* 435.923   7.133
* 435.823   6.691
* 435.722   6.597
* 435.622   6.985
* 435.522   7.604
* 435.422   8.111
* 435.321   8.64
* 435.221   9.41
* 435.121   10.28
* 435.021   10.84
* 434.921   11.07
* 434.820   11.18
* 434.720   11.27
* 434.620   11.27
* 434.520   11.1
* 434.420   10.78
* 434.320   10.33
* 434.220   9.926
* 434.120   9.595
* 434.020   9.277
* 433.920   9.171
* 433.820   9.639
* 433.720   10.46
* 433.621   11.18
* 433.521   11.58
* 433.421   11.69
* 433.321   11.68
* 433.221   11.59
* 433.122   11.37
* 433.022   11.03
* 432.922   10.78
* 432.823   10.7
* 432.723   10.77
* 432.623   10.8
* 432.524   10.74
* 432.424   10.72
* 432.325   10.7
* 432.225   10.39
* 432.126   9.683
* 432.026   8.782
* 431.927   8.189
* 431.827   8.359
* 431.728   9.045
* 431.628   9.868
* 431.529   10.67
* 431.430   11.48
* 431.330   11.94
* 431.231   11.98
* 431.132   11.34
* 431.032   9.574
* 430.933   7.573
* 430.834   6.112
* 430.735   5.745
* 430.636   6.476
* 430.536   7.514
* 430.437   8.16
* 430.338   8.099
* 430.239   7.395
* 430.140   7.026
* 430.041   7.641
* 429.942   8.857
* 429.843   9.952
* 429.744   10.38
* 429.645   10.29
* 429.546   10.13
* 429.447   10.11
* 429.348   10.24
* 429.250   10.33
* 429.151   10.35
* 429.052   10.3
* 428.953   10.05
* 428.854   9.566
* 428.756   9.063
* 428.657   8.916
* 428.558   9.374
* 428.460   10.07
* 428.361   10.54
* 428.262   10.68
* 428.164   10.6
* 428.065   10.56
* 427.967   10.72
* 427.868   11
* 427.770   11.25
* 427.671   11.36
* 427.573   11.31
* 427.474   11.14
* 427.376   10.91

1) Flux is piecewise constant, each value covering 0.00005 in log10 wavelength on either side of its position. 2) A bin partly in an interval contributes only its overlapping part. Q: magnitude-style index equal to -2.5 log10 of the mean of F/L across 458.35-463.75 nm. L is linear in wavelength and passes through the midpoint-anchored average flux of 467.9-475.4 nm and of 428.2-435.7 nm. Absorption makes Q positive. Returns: 0.312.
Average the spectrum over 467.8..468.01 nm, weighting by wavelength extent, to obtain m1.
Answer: 36.4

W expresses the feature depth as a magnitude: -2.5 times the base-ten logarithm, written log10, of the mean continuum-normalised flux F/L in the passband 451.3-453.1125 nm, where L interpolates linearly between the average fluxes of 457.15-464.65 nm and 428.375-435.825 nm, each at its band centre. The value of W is 0.50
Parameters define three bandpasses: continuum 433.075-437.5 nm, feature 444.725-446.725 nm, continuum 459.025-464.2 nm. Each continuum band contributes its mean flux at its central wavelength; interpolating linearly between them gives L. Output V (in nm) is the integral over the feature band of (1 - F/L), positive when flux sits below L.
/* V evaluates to 0.54 nm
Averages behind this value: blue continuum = 9.4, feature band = 9.15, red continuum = 17.3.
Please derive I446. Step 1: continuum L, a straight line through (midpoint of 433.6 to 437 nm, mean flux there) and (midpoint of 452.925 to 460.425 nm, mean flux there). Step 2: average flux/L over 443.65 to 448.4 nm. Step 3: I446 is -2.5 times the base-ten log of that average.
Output 0.36 mag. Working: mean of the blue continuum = 9.2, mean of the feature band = 7.72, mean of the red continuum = 12.4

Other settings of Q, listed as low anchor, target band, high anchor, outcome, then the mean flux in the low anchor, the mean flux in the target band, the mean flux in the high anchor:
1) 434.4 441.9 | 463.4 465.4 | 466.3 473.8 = 0.14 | 8.83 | 23.8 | 30.9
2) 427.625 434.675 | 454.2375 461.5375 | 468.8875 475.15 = 0.48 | 9.93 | 13.2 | 26.1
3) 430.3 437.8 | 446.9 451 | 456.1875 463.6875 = 0.44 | 9.47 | 8.69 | 15.5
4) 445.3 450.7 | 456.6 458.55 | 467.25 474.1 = 0.32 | 8.66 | 12.8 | 29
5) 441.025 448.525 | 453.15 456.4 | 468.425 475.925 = 0.21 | 7.95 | 12.1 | 26.3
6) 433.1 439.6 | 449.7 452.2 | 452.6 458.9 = 0.01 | 9.08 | 11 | 11.8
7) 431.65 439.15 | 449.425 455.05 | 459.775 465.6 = 0.45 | 9.31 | 10.6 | 20.1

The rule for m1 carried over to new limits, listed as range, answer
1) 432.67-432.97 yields 10.7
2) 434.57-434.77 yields 11.3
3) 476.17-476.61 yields 24.9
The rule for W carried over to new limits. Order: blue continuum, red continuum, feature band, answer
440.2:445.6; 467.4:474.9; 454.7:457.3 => 0.37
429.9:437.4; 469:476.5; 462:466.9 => -0.23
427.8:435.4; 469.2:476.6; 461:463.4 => 0.14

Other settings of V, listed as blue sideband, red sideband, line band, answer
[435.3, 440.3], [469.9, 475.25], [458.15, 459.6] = 0.44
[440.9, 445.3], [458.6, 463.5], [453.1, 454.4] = 0.12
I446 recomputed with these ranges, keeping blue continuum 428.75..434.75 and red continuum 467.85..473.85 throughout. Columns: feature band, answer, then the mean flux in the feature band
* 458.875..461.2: 0.50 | 14.4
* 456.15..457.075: 0.50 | 13.4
